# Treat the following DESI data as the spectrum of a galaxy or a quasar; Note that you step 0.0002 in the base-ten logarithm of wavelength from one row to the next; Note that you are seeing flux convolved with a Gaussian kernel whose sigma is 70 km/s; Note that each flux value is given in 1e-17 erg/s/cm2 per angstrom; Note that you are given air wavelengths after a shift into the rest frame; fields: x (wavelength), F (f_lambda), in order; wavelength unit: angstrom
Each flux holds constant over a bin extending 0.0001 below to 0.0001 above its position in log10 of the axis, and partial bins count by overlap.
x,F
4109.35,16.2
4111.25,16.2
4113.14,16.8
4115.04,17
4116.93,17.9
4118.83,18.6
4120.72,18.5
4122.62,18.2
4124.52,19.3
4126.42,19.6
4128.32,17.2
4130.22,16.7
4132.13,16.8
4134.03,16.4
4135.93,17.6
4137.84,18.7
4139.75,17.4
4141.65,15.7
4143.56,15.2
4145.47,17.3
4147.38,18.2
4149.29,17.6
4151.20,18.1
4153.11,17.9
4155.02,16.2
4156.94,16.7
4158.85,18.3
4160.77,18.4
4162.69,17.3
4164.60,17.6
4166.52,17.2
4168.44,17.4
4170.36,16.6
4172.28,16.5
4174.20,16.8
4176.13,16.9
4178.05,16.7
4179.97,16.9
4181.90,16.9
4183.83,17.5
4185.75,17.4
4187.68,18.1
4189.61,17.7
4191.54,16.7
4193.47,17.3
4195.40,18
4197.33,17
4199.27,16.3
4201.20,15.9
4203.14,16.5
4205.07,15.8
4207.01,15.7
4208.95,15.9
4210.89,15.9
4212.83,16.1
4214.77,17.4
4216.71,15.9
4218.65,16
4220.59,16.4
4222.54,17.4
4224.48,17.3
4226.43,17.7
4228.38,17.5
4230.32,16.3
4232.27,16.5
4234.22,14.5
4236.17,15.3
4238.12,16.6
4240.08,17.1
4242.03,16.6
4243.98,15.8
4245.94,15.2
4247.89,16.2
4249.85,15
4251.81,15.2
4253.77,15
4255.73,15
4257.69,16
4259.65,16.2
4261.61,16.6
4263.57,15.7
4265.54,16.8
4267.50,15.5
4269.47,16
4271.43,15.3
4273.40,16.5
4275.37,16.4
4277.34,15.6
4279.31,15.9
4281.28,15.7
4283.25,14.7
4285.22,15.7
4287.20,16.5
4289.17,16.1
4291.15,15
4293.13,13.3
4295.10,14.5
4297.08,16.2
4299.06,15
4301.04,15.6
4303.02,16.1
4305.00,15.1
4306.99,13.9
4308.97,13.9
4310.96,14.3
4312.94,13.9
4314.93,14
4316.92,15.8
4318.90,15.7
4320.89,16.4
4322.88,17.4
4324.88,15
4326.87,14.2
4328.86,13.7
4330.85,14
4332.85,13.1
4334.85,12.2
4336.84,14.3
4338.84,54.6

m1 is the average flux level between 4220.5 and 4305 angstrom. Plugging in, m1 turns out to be 15.9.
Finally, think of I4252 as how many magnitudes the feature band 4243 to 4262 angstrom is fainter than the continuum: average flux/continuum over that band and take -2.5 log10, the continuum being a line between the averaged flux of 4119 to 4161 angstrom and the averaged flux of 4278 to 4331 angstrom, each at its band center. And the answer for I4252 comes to 0.02 mag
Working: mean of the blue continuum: 17.6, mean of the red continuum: 15.1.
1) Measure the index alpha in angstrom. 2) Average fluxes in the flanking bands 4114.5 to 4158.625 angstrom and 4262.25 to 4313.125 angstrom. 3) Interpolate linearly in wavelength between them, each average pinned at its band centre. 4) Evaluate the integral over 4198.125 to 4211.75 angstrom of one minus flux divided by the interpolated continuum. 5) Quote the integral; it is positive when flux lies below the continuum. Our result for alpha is 0.5 angstrom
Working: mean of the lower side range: 17.5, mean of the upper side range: 15.4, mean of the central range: 16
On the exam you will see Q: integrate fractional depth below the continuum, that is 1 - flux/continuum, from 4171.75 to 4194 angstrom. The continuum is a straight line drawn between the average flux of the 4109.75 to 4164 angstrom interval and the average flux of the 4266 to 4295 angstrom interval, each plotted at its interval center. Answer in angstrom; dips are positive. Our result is -0.3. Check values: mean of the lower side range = 17.5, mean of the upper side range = 15.6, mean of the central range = 17.1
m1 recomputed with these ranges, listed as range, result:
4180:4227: 16.8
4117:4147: 17.6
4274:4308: 15.4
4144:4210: 17.1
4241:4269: 15.8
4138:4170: 17.3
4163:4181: 17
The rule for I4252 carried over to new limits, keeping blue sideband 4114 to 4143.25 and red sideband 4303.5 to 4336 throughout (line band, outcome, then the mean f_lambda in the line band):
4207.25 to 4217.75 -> 0.01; 16.2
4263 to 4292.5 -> -0.04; 15.8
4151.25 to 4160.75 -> -0.02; 17.5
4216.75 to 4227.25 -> -0.05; 16.9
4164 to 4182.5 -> 0.00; 16.9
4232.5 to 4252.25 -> 0.00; 15.8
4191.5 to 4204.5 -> -0.02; 16.8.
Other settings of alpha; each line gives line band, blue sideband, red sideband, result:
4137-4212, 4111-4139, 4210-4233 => 0.8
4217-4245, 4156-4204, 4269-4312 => -0.3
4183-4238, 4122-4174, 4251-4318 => -0.5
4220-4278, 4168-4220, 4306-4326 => -0.5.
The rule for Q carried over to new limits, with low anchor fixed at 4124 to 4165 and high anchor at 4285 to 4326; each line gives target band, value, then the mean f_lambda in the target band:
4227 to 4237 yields 0.08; 16.1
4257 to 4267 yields -0.27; 16.2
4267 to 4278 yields -0.18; 15.9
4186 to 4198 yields -0.50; 17.5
